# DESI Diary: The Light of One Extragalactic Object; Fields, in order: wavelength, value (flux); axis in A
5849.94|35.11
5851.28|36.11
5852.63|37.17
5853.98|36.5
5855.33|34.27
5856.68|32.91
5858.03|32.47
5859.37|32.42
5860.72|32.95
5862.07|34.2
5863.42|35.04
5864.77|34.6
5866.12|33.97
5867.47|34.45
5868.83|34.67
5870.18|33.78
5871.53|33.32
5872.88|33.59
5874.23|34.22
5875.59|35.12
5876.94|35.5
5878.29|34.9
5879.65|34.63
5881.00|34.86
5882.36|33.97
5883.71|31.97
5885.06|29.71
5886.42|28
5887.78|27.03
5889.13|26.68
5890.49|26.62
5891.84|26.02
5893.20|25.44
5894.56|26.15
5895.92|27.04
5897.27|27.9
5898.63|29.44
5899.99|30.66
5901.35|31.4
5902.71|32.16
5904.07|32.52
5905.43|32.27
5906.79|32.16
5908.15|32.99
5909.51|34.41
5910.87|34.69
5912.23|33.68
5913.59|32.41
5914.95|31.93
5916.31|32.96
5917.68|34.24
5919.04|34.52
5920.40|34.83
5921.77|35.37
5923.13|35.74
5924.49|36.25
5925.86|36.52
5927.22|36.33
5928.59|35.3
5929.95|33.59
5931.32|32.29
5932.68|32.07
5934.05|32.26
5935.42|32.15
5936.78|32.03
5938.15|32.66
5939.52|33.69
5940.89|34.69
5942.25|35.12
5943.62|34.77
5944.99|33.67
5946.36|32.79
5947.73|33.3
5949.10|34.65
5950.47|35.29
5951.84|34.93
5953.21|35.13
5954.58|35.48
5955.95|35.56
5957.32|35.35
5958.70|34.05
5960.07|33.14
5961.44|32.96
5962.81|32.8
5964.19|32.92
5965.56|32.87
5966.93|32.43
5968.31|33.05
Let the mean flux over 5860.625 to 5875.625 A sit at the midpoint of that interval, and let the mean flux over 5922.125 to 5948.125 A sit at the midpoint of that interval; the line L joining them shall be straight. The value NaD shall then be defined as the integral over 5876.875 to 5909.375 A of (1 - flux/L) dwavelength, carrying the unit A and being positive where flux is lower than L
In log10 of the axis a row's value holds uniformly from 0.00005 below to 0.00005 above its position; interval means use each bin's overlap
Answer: 3.5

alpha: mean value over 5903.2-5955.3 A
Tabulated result 33.9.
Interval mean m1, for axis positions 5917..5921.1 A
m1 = 34.5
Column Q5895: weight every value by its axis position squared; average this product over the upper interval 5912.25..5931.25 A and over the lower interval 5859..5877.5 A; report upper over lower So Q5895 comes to 1.03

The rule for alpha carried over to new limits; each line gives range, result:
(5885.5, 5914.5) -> 30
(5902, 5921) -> 33.3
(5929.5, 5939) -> 32.4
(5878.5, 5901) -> 29.3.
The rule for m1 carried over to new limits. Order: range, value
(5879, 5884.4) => 33.9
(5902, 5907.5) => 32.3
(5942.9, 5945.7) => 34.2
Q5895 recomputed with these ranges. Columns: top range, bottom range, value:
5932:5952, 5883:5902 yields 1.21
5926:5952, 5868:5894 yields 1.09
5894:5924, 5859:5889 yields 0.99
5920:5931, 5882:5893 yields 1.26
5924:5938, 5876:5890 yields 1.08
